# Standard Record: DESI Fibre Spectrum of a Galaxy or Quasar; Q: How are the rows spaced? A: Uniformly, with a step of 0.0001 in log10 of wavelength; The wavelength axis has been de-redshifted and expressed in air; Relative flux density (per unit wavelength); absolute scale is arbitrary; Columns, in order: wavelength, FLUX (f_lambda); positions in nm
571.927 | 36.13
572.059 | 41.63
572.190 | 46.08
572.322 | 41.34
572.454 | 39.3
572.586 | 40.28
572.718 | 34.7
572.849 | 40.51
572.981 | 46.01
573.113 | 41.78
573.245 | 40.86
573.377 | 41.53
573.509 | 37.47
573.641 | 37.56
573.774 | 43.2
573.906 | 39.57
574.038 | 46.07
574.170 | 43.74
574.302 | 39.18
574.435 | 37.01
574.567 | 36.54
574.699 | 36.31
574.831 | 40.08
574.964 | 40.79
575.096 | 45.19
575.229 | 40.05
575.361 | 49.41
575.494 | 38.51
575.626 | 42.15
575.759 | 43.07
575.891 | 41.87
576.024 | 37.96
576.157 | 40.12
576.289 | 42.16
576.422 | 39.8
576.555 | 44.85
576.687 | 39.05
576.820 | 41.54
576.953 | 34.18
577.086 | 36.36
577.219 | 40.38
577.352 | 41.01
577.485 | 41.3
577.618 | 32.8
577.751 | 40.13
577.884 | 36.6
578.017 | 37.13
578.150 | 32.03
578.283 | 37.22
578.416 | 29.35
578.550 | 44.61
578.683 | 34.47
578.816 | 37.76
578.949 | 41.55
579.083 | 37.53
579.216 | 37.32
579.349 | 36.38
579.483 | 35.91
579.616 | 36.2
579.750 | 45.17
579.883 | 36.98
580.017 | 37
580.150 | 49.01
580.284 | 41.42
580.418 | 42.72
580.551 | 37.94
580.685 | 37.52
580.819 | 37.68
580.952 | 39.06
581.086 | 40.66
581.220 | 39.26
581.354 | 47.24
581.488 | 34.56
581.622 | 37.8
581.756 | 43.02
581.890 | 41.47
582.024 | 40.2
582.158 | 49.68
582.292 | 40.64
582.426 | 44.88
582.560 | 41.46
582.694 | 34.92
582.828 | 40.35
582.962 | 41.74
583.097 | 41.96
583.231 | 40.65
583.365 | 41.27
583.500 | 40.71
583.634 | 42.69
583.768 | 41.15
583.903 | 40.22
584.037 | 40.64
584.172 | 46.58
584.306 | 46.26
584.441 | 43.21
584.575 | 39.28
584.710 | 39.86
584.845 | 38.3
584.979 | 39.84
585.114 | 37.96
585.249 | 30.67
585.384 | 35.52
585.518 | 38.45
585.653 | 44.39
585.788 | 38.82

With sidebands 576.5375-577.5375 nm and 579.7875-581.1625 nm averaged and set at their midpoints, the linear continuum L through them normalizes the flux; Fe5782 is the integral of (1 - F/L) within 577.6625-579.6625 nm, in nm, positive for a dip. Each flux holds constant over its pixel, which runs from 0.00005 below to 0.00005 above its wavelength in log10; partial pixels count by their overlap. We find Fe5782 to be 0.147 nm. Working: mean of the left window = 39.6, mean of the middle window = 36.9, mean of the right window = 40.1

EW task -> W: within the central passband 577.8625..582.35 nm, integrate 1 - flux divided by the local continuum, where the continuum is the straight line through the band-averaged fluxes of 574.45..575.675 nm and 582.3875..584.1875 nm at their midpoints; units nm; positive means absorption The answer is 0.20 nm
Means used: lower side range 40.8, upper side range 41.2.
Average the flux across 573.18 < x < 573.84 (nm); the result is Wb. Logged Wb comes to 40.1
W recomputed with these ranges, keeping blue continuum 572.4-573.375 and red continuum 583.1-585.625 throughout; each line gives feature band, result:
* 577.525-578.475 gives 0.12 nm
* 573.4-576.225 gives -0.02 nm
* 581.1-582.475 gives -0.05 nm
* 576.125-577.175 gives 0.02 nm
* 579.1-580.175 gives 0.04 nm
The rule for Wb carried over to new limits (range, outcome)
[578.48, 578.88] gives 38.9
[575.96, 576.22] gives 39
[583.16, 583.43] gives 41.1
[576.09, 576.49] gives 40.7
